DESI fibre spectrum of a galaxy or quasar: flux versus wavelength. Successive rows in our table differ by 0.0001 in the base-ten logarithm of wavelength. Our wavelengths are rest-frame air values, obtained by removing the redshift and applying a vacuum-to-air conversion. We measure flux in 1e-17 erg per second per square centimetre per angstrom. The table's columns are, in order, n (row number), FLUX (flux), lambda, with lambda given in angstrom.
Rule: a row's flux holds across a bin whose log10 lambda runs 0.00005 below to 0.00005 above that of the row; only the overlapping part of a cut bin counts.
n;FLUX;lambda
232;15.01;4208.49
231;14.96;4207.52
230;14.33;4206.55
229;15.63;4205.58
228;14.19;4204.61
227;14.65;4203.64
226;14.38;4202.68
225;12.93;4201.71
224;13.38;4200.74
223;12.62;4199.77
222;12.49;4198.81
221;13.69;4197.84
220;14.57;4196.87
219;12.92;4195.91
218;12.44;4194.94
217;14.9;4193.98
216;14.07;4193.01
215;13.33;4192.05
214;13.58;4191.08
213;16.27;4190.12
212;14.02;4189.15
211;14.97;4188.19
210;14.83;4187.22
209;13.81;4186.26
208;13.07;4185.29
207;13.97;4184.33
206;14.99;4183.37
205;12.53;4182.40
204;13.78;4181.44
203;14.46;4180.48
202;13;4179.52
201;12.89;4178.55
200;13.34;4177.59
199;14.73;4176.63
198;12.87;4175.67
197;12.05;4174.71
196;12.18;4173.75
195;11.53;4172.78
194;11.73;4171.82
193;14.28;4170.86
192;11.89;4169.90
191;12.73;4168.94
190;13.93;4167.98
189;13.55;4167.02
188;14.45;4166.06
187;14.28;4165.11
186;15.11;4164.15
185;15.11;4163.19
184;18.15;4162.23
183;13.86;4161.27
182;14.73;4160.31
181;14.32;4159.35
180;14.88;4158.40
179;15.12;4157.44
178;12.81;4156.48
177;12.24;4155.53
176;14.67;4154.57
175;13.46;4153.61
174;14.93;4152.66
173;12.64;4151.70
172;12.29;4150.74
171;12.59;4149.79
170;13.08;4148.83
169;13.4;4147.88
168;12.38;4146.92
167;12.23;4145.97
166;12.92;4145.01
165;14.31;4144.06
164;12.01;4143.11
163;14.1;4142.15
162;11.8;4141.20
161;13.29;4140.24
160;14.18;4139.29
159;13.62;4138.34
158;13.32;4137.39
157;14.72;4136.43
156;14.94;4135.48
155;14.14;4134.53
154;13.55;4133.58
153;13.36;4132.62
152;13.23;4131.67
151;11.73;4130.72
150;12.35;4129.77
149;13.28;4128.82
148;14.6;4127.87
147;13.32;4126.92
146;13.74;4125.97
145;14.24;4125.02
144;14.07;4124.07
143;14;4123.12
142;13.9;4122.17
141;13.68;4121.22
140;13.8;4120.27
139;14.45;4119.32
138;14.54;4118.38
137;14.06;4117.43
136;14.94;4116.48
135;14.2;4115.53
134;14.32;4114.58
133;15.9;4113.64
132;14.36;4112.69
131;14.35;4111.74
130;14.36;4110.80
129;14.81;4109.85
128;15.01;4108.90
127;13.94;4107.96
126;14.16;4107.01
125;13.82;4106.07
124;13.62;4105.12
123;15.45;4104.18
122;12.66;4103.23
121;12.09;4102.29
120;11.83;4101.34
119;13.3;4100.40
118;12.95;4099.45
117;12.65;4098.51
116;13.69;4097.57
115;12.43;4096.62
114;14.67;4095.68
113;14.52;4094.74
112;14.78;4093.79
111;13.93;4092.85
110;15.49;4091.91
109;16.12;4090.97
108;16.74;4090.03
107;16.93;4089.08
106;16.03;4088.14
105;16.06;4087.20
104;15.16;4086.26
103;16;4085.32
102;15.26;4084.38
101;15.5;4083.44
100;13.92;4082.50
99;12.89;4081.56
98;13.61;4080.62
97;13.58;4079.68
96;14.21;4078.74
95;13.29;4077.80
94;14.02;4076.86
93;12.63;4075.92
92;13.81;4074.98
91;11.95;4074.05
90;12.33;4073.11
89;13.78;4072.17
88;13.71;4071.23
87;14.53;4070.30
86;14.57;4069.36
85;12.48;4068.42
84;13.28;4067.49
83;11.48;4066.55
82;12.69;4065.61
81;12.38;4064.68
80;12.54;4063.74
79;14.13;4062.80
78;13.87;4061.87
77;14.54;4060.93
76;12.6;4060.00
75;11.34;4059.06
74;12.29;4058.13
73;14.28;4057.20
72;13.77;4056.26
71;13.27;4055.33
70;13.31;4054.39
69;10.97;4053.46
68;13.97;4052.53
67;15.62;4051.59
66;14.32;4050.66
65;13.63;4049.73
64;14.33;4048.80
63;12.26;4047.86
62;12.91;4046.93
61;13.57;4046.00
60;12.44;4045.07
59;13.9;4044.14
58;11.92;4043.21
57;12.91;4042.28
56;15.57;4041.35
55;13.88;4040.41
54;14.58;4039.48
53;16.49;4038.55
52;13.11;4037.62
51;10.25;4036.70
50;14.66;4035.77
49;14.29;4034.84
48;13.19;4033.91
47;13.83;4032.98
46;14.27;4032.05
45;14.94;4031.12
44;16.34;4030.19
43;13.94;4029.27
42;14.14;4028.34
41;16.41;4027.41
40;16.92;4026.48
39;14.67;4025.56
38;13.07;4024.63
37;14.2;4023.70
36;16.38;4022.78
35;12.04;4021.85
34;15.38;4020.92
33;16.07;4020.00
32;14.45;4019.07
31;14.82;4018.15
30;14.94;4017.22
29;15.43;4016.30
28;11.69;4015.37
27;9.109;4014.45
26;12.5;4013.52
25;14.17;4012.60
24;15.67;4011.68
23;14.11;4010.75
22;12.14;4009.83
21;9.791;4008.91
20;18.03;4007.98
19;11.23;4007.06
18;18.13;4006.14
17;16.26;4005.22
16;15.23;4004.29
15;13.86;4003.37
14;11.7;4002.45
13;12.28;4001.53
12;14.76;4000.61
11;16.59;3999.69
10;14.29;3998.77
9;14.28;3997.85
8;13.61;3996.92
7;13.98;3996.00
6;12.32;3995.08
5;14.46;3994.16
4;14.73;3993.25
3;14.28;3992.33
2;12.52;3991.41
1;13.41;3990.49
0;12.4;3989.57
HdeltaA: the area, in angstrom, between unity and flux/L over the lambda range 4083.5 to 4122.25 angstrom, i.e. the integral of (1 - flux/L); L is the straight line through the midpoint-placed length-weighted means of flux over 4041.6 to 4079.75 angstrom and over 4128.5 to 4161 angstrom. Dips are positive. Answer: -3.1 angstrom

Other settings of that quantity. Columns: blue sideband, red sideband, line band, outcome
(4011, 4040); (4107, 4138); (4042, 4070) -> 1.96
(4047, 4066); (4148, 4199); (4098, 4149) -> -0.52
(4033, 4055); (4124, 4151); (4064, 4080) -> 0.35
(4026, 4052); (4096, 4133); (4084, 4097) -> -1.34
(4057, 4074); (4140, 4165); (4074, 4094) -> -2.19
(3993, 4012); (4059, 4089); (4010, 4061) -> 0.39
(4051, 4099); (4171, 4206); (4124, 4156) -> 0.87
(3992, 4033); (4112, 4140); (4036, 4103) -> 1.83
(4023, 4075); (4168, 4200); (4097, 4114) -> -0.28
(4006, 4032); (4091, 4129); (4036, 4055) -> 0.92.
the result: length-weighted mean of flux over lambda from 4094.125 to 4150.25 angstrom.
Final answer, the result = 13.7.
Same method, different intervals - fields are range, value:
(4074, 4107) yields 14.2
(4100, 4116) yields 14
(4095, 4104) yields 13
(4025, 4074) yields 13.7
